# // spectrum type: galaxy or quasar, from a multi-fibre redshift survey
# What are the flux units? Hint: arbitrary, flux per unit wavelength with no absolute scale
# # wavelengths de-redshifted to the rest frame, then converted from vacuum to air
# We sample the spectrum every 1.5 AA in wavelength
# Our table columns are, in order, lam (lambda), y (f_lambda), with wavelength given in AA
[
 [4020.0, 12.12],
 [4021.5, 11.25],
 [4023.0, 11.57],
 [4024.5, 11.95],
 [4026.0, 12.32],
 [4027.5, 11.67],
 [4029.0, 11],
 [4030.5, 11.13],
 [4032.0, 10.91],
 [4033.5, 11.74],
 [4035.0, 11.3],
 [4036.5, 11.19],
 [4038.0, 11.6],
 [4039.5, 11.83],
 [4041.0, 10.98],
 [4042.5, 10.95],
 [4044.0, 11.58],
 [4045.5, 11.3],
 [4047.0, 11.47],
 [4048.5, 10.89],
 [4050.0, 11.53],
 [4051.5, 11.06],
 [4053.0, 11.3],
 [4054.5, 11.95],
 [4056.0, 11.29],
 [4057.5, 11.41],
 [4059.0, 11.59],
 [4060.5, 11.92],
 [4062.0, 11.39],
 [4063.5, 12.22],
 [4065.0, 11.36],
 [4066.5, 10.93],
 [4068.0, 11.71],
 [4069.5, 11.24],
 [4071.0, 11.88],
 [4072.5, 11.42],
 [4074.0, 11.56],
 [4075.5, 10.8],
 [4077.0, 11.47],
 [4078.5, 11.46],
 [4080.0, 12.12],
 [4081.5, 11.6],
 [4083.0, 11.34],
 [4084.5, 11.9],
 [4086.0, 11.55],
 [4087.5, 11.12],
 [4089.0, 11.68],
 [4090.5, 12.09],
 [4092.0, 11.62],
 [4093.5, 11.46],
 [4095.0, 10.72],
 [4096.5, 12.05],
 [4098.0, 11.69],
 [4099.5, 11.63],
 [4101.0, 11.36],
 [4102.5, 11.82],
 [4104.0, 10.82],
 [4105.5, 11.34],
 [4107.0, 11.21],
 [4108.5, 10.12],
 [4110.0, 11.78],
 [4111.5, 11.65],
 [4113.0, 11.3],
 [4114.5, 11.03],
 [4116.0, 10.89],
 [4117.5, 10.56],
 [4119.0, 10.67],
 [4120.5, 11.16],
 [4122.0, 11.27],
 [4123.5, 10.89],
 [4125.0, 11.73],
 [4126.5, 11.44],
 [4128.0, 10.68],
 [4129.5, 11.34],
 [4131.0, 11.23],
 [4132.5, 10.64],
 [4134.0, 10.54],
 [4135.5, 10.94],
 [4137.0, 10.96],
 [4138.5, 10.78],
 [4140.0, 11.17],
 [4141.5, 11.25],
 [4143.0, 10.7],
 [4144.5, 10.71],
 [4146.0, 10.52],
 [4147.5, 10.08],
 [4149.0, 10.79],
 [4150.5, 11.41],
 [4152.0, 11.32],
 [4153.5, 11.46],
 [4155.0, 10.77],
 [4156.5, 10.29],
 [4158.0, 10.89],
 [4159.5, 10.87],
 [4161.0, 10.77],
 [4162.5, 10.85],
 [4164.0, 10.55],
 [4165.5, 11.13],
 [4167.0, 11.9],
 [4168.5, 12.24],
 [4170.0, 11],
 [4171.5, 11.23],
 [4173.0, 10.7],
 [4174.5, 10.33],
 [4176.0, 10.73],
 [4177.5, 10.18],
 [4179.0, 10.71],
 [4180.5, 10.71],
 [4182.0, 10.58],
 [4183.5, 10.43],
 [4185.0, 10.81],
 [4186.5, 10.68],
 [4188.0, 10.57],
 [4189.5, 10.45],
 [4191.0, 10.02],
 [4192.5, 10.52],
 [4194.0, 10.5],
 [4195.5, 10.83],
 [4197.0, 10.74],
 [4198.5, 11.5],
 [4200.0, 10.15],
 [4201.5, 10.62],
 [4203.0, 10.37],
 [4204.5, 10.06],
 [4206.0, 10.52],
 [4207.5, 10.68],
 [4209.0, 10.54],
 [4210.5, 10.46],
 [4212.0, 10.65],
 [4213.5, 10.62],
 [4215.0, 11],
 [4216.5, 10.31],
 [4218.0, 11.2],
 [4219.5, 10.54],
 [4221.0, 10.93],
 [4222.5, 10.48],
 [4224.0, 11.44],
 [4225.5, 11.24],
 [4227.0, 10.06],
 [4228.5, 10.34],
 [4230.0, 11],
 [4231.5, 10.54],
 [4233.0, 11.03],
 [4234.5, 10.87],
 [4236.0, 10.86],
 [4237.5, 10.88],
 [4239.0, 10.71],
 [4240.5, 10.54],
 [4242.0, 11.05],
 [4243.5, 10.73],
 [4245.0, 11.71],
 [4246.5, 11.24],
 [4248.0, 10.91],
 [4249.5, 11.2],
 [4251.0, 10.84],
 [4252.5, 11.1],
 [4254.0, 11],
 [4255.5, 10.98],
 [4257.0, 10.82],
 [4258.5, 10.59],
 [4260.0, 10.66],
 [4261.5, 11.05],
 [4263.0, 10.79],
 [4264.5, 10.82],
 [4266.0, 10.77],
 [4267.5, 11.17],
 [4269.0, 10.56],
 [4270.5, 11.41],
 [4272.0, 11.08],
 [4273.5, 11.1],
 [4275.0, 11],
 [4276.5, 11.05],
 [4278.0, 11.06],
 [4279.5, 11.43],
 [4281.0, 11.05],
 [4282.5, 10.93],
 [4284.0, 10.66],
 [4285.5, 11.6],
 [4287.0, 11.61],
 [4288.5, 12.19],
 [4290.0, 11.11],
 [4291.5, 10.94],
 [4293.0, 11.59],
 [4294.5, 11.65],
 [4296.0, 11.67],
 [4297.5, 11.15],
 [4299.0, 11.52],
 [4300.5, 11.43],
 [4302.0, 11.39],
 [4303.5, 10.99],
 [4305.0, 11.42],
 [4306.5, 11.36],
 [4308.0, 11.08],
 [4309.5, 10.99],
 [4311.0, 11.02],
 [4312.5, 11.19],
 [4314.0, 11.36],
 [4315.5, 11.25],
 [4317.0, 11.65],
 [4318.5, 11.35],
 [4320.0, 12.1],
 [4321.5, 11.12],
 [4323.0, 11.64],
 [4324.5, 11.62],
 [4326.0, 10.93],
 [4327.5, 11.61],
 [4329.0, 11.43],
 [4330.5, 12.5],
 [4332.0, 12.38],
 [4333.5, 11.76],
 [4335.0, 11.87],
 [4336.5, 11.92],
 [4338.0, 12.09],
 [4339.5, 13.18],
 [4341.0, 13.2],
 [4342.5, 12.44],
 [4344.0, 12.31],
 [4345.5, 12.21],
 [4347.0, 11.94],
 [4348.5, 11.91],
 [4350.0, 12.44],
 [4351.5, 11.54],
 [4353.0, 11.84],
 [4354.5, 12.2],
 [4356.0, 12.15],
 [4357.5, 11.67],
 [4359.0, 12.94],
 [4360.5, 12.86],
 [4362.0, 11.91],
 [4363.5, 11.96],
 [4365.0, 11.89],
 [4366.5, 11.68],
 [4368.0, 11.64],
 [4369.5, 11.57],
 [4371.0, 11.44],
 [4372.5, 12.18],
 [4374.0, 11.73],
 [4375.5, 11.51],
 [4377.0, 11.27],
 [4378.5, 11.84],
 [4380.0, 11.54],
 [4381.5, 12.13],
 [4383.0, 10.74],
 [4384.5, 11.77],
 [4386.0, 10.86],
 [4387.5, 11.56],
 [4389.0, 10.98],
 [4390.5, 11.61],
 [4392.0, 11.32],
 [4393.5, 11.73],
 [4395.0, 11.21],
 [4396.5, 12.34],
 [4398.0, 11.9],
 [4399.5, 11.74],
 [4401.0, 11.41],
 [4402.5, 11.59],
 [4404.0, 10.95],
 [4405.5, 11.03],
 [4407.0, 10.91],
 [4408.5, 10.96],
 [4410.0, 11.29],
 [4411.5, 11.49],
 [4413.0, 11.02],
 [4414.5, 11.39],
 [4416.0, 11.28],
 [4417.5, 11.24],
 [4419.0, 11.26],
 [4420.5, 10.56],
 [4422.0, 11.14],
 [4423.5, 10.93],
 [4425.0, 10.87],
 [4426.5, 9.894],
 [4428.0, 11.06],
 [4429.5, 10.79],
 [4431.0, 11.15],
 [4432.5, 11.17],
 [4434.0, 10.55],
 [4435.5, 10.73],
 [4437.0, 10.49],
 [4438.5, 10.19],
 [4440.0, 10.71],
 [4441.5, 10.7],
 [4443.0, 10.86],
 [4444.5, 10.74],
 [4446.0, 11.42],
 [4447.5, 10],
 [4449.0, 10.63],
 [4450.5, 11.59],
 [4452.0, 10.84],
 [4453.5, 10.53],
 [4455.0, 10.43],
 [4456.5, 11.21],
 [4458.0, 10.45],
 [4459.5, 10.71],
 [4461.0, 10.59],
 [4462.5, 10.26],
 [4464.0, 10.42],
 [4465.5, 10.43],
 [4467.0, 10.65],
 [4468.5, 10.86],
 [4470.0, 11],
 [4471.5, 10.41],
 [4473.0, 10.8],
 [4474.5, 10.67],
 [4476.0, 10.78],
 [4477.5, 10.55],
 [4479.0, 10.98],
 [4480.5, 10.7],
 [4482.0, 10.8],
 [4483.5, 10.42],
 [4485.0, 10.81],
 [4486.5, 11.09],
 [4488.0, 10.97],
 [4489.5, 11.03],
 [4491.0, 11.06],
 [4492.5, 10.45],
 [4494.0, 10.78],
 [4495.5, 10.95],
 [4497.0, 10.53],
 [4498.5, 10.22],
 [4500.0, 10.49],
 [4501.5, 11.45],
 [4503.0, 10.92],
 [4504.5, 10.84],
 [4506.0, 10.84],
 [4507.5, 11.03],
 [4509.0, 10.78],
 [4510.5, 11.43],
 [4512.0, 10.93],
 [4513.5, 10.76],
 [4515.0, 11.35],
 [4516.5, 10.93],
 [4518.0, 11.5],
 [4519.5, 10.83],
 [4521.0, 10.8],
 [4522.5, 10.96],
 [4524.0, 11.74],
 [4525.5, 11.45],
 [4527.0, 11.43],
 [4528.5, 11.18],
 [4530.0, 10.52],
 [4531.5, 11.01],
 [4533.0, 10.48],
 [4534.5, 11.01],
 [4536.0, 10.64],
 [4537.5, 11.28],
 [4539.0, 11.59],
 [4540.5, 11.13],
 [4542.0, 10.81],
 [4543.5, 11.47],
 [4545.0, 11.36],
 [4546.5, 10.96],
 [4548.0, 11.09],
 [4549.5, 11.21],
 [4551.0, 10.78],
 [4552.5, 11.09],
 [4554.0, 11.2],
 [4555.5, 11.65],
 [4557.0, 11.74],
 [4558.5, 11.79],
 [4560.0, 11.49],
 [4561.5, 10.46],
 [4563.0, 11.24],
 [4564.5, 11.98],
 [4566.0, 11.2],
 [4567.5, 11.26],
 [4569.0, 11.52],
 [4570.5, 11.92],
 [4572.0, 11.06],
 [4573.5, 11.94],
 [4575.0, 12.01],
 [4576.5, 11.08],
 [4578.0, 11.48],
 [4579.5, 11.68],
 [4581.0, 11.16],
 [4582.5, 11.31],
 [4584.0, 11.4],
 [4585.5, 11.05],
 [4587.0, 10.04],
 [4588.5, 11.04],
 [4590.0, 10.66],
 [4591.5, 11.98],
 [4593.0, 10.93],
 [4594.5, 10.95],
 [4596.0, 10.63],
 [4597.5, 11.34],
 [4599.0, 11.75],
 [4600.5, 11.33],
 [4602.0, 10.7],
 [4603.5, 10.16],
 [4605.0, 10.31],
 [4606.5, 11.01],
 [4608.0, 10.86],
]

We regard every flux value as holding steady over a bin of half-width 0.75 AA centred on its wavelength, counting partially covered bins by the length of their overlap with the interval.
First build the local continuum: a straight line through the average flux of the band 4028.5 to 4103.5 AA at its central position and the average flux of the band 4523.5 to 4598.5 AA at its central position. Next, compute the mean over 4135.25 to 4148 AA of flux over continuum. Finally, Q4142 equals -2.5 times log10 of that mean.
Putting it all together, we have 0.061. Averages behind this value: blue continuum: 11.5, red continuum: 11.2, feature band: 10.8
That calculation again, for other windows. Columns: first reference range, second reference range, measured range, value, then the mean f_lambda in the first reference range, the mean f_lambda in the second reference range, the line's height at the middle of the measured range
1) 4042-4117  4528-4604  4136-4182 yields 0.048 mag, 11.4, 11.2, 11.4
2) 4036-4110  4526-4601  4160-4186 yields 0.051 mag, 11.4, 11.2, 11.4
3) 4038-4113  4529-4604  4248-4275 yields 0.041 mag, 11.5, 11.2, 11.4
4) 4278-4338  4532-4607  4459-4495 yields 0.055 mag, 11.5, 11.2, 11.3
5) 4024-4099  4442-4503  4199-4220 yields 0.065 mag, 11.5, 10.7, 11.2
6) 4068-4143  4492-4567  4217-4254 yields 0.032 mag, 11.3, 11.1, 11.2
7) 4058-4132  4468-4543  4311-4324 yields -0.029 mag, 11.4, 10.9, 11.1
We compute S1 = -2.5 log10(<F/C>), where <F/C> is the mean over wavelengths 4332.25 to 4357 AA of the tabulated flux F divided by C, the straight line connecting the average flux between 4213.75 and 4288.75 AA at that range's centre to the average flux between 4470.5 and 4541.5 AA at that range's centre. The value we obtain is -0.12 mag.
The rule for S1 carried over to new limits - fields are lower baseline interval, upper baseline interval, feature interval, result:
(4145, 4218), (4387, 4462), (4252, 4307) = -0.03 mag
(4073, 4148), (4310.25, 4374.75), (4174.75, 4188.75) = 0.08 mag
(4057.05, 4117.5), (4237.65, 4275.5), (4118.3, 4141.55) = 0.03 mag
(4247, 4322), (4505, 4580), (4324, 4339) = -0.06 mag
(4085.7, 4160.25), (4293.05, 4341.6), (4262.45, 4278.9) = 0.05 mag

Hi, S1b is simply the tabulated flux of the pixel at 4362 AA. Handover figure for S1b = 11.91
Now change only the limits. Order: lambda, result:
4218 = 11.2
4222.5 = 10.48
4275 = 11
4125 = 11.73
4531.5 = 11.01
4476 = 10.78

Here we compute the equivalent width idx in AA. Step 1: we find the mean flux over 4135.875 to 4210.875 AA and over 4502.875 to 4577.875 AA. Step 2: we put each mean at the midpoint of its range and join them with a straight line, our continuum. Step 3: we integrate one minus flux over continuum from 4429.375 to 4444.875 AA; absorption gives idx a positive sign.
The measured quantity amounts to 0.5 AA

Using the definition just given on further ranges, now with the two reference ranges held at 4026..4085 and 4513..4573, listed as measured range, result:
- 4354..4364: -0.85 AA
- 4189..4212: 1.69 AA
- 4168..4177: 0.32 AA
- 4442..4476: 1.63 AA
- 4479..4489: 0.37 AA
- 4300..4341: -1.08 AA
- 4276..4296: 0.03 AA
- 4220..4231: 0.57 AA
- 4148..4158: 0.37 AA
